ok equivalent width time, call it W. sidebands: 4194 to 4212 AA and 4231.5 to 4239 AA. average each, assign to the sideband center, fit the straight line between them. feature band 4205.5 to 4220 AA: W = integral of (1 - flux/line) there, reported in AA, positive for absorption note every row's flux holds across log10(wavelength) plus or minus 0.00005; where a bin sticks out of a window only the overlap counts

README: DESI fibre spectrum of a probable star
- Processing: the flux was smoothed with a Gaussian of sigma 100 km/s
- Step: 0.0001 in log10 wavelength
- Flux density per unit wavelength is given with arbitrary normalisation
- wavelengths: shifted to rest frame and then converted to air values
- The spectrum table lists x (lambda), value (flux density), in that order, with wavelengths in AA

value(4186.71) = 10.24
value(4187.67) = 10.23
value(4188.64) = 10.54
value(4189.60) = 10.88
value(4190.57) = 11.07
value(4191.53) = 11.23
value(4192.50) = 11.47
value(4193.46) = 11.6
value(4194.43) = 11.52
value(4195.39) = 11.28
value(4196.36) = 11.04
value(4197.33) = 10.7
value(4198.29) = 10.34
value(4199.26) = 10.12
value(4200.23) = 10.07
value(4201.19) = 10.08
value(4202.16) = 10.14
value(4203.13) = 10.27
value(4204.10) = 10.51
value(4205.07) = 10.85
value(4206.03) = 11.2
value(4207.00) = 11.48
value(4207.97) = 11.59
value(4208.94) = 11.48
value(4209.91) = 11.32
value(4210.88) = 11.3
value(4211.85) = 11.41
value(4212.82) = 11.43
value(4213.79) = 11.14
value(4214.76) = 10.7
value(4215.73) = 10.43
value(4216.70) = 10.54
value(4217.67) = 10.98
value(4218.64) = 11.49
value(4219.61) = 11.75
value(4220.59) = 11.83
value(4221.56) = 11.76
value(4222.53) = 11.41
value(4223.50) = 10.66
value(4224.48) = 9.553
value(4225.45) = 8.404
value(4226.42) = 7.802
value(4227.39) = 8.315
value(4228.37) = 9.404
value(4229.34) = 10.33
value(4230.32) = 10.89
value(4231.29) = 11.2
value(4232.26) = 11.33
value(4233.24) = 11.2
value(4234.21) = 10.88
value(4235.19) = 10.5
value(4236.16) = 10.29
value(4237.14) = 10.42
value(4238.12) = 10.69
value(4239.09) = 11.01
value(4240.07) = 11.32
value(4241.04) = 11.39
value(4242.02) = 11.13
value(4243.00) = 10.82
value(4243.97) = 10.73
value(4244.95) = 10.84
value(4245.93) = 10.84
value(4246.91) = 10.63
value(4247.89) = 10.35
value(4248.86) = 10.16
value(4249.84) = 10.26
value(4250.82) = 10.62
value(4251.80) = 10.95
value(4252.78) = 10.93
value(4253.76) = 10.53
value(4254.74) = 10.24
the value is -0.5 AA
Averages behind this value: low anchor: 10.9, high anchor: 10.8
